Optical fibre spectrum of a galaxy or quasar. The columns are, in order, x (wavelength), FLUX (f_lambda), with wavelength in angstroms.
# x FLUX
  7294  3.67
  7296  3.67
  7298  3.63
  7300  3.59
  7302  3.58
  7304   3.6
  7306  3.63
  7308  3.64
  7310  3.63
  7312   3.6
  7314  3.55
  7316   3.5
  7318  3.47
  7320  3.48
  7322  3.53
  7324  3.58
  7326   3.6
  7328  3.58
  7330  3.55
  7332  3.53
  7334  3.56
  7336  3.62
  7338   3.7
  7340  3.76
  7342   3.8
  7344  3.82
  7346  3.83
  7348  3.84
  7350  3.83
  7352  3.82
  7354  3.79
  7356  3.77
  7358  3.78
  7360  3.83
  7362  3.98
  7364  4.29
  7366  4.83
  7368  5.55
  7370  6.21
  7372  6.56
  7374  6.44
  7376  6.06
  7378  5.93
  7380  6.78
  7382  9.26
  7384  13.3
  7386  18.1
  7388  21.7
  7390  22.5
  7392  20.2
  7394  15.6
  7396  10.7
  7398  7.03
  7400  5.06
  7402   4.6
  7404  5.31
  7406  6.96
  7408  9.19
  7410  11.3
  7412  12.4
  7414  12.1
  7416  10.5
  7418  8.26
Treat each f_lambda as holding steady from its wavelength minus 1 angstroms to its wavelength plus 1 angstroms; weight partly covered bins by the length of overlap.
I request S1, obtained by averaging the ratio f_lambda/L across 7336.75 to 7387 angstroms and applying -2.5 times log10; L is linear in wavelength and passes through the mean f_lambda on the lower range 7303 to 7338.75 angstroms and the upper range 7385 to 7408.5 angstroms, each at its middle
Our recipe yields 0.45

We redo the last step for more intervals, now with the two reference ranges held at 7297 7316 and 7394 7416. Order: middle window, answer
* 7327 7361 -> 0.44 mag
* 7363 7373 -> 0.25 mag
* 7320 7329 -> 0.27 mag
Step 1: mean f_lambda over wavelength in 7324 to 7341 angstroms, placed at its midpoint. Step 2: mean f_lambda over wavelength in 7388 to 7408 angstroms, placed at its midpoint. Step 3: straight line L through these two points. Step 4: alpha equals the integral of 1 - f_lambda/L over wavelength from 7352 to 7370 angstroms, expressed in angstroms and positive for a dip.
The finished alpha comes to 6.9 angstroms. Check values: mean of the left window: 3.61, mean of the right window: 11.3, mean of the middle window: 4.31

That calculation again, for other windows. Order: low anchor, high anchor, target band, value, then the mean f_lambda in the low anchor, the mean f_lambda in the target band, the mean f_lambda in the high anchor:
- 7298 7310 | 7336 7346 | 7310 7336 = 1.0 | 3.61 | 3.55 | 3.76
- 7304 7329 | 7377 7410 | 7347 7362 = 7.3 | 3.57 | 3.82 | 11.4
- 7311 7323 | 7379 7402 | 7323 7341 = 6.0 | 3.52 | 3.61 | 13.3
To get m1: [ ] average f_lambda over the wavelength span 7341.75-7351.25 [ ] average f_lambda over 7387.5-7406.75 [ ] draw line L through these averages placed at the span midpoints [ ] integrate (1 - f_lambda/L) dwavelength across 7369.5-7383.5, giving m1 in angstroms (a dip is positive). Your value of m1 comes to 2.6 angstroms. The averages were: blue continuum 3.83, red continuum 11.8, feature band 7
